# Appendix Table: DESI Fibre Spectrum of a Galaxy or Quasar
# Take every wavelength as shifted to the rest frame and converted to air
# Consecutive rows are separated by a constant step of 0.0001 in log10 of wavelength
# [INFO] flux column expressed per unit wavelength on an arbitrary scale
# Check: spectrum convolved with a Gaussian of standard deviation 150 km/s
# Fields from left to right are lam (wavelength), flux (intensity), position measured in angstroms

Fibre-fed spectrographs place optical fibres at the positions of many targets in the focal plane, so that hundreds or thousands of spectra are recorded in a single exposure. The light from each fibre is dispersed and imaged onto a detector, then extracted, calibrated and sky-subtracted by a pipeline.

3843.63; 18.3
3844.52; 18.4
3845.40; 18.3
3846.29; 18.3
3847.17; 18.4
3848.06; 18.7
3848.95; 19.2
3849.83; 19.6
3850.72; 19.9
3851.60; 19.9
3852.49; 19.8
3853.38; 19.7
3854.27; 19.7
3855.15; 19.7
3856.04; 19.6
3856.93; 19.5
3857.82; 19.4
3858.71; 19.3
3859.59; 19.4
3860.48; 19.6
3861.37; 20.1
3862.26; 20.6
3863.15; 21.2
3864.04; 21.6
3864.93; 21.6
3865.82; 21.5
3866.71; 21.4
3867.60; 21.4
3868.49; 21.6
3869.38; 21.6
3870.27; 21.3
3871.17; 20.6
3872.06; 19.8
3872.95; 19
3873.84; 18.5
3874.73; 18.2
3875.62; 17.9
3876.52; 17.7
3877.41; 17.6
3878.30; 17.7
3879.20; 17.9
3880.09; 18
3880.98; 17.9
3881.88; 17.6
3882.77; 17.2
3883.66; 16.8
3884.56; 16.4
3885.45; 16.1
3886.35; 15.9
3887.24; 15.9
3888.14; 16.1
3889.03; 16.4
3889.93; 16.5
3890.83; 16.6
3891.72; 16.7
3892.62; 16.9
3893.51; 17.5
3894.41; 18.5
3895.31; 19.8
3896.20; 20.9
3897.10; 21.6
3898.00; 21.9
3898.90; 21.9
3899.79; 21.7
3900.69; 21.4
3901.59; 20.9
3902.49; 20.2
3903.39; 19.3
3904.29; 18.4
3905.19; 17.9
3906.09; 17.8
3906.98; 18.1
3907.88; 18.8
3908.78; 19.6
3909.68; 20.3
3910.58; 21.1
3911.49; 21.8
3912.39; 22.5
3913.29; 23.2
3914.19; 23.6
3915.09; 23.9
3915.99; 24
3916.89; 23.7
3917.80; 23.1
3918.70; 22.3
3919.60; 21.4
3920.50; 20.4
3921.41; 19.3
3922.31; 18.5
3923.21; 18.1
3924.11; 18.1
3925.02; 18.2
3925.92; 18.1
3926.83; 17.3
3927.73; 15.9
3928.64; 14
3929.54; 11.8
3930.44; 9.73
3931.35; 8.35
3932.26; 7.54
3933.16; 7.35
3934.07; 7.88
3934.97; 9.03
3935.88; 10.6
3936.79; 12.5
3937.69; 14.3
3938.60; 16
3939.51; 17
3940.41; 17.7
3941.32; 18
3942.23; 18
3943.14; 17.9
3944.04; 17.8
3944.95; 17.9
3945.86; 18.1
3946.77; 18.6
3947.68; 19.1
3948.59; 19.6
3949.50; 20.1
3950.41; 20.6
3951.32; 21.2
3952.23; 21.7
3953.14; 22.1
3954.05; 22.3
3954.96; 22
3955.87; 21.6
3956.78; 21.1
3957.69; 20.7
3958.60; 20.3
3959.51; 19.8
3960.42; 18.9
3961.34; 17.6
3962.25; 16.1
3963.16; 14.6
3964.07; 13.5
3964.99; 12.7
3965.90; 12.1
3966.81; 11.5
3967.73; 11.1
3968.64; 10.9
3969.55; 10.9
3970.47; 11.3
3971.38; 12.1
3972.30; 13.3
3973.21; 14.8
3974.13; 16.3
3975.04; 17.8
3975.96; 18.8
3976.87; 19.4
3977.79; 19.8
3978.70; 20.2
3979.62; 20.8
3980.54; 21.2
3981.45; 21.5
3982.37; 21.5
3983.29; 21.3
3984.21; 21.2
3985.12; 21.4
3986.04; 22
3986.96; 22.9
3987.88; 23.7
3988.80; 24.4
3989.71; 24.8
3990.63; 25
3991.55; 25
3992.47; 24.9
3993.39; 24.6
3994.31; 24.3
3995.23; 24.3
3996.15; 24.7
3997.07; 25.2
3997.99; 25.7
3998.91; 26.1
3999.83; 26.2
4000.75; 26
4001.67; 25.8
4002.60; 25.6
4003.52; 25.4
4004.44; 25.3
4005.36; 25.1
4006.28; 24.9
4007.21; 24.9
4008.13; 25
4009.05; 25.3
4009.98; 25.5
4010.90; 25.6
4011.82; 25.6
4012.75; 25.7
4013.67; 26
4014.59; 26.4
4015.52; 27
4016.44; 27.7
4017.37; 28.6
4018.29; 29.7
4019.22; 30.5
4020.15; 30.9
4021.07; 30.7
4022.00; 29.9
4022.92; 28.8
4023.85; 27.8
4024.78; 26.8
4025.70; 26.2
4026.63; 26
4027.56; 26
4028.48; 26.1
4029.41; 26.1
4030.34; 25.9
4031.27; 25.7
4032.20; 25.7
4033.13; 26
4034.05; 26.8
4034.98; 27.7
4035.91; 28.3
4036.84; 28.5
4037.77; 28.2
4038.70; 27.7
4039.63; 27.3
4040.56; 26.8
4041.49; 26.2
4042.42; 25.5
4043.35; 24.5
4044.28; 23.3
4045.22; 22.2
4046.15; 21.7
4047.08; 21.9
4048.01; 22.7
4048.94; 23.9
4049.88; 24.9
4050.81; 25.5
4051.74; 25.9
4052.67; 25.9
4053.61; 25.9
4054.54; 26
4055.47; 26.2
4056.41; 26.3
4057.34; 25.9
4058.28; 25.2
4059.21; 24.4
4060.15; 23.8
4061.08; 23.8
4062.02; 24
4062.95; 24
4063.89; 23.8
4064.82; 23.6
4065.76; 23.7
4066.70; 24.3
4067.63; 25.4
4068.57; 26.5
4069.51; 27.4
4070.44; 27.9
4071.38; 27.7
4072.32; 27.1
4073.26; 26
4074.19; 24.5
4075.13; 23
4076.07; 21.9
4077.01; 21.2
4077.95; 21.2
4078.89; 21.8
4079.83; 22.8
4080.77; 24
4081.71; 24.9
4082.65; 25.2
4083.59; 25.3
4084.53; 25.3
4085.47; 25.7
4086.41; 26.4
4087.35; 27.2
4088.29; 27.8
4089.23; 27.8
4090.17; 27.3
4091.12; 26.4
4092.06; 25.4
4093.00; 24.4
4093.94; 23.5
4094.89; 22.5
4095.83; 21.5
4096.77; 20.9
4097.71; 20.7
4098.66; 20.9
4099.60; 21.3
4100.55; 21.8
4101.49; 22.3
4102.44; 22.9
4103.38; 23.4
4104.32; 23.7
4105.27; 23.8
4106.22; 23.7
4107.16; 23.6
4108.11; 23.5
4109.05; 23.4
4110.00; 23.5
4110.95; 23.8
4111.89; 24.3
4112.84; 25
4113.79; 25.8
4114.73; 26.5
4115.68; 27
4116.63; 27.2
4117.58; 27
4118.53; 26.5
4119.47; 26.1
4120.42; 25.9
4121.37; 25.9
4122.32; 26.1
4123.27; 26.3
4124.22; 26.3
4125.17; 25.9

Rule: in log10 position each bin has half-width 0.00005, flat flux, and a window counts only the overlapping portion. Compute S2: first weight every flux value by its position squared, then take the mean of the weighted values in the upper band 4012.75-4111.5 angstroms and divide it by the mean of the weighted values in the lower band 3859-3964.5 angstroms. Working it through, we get 1.5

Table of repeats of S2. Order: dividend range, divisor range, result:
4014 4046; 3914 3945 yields 1.73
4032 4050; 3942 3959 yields 1.33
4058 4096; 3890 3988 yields 1.47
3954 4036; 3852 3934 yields 1.28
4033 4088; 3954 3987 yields 1.49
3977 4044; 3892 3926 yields 1.32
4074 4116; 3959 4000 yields 1.30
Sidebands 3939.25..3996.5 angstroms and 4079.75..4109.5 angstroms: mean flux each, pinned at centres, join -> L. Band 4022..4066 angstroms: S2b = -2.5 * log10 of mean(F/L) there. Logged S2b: -0.16 mag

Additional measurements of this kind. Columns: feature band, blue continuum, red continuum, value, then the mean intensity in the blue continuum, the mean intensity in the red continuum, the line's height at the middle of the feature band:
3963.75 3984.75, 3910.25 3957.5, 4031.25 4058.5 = 0.27 mag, 18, 25.6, 20.8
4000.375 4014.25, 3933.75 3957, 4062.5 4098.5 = -0.21 mag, 17.8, 24.6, 20.9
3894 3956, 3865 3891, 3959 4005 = 0.04 mag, 18.4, 20.1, 19.2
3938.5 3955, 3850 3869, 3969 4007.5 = 0.11 mag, 20.3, 21.9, 21.4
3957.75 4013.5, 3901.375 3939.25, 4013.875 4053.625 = 0.10 mag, 17.5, 26.5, 22.7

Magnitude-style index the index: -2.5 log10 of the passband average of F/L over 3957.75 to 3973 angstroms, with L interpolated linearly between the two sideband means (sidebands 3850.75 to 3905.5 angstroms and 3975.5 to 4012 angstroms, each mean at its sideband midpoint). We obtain 0.493 mag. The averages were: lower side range 19.1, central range 14.3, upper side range 23.8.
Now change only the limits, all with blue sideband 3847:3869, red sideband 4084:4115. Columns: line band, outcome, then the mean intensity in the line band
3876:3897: 0.18 mag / 17.4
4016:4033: -0.21 mag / 27.7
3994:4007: -0.13 mag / 25.3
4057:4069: -0.04 mag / 24.5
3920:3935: 0.43 mag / 14.3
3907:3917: -0.04 mag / 21.8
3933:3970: 0.28 mag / 16.7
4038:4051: -0.06 mag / 24.6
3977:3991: 0.01 mag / 22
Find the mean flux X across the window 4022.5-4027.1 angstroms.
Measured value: 27.1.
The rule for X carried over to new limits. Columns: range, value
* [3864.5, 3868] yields 21.5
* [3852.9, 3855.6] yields 19.7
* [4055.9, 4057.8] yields 26.1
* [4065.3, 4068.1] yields 24.5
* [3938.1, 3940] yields 16.5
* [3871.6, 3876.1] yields 18.7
